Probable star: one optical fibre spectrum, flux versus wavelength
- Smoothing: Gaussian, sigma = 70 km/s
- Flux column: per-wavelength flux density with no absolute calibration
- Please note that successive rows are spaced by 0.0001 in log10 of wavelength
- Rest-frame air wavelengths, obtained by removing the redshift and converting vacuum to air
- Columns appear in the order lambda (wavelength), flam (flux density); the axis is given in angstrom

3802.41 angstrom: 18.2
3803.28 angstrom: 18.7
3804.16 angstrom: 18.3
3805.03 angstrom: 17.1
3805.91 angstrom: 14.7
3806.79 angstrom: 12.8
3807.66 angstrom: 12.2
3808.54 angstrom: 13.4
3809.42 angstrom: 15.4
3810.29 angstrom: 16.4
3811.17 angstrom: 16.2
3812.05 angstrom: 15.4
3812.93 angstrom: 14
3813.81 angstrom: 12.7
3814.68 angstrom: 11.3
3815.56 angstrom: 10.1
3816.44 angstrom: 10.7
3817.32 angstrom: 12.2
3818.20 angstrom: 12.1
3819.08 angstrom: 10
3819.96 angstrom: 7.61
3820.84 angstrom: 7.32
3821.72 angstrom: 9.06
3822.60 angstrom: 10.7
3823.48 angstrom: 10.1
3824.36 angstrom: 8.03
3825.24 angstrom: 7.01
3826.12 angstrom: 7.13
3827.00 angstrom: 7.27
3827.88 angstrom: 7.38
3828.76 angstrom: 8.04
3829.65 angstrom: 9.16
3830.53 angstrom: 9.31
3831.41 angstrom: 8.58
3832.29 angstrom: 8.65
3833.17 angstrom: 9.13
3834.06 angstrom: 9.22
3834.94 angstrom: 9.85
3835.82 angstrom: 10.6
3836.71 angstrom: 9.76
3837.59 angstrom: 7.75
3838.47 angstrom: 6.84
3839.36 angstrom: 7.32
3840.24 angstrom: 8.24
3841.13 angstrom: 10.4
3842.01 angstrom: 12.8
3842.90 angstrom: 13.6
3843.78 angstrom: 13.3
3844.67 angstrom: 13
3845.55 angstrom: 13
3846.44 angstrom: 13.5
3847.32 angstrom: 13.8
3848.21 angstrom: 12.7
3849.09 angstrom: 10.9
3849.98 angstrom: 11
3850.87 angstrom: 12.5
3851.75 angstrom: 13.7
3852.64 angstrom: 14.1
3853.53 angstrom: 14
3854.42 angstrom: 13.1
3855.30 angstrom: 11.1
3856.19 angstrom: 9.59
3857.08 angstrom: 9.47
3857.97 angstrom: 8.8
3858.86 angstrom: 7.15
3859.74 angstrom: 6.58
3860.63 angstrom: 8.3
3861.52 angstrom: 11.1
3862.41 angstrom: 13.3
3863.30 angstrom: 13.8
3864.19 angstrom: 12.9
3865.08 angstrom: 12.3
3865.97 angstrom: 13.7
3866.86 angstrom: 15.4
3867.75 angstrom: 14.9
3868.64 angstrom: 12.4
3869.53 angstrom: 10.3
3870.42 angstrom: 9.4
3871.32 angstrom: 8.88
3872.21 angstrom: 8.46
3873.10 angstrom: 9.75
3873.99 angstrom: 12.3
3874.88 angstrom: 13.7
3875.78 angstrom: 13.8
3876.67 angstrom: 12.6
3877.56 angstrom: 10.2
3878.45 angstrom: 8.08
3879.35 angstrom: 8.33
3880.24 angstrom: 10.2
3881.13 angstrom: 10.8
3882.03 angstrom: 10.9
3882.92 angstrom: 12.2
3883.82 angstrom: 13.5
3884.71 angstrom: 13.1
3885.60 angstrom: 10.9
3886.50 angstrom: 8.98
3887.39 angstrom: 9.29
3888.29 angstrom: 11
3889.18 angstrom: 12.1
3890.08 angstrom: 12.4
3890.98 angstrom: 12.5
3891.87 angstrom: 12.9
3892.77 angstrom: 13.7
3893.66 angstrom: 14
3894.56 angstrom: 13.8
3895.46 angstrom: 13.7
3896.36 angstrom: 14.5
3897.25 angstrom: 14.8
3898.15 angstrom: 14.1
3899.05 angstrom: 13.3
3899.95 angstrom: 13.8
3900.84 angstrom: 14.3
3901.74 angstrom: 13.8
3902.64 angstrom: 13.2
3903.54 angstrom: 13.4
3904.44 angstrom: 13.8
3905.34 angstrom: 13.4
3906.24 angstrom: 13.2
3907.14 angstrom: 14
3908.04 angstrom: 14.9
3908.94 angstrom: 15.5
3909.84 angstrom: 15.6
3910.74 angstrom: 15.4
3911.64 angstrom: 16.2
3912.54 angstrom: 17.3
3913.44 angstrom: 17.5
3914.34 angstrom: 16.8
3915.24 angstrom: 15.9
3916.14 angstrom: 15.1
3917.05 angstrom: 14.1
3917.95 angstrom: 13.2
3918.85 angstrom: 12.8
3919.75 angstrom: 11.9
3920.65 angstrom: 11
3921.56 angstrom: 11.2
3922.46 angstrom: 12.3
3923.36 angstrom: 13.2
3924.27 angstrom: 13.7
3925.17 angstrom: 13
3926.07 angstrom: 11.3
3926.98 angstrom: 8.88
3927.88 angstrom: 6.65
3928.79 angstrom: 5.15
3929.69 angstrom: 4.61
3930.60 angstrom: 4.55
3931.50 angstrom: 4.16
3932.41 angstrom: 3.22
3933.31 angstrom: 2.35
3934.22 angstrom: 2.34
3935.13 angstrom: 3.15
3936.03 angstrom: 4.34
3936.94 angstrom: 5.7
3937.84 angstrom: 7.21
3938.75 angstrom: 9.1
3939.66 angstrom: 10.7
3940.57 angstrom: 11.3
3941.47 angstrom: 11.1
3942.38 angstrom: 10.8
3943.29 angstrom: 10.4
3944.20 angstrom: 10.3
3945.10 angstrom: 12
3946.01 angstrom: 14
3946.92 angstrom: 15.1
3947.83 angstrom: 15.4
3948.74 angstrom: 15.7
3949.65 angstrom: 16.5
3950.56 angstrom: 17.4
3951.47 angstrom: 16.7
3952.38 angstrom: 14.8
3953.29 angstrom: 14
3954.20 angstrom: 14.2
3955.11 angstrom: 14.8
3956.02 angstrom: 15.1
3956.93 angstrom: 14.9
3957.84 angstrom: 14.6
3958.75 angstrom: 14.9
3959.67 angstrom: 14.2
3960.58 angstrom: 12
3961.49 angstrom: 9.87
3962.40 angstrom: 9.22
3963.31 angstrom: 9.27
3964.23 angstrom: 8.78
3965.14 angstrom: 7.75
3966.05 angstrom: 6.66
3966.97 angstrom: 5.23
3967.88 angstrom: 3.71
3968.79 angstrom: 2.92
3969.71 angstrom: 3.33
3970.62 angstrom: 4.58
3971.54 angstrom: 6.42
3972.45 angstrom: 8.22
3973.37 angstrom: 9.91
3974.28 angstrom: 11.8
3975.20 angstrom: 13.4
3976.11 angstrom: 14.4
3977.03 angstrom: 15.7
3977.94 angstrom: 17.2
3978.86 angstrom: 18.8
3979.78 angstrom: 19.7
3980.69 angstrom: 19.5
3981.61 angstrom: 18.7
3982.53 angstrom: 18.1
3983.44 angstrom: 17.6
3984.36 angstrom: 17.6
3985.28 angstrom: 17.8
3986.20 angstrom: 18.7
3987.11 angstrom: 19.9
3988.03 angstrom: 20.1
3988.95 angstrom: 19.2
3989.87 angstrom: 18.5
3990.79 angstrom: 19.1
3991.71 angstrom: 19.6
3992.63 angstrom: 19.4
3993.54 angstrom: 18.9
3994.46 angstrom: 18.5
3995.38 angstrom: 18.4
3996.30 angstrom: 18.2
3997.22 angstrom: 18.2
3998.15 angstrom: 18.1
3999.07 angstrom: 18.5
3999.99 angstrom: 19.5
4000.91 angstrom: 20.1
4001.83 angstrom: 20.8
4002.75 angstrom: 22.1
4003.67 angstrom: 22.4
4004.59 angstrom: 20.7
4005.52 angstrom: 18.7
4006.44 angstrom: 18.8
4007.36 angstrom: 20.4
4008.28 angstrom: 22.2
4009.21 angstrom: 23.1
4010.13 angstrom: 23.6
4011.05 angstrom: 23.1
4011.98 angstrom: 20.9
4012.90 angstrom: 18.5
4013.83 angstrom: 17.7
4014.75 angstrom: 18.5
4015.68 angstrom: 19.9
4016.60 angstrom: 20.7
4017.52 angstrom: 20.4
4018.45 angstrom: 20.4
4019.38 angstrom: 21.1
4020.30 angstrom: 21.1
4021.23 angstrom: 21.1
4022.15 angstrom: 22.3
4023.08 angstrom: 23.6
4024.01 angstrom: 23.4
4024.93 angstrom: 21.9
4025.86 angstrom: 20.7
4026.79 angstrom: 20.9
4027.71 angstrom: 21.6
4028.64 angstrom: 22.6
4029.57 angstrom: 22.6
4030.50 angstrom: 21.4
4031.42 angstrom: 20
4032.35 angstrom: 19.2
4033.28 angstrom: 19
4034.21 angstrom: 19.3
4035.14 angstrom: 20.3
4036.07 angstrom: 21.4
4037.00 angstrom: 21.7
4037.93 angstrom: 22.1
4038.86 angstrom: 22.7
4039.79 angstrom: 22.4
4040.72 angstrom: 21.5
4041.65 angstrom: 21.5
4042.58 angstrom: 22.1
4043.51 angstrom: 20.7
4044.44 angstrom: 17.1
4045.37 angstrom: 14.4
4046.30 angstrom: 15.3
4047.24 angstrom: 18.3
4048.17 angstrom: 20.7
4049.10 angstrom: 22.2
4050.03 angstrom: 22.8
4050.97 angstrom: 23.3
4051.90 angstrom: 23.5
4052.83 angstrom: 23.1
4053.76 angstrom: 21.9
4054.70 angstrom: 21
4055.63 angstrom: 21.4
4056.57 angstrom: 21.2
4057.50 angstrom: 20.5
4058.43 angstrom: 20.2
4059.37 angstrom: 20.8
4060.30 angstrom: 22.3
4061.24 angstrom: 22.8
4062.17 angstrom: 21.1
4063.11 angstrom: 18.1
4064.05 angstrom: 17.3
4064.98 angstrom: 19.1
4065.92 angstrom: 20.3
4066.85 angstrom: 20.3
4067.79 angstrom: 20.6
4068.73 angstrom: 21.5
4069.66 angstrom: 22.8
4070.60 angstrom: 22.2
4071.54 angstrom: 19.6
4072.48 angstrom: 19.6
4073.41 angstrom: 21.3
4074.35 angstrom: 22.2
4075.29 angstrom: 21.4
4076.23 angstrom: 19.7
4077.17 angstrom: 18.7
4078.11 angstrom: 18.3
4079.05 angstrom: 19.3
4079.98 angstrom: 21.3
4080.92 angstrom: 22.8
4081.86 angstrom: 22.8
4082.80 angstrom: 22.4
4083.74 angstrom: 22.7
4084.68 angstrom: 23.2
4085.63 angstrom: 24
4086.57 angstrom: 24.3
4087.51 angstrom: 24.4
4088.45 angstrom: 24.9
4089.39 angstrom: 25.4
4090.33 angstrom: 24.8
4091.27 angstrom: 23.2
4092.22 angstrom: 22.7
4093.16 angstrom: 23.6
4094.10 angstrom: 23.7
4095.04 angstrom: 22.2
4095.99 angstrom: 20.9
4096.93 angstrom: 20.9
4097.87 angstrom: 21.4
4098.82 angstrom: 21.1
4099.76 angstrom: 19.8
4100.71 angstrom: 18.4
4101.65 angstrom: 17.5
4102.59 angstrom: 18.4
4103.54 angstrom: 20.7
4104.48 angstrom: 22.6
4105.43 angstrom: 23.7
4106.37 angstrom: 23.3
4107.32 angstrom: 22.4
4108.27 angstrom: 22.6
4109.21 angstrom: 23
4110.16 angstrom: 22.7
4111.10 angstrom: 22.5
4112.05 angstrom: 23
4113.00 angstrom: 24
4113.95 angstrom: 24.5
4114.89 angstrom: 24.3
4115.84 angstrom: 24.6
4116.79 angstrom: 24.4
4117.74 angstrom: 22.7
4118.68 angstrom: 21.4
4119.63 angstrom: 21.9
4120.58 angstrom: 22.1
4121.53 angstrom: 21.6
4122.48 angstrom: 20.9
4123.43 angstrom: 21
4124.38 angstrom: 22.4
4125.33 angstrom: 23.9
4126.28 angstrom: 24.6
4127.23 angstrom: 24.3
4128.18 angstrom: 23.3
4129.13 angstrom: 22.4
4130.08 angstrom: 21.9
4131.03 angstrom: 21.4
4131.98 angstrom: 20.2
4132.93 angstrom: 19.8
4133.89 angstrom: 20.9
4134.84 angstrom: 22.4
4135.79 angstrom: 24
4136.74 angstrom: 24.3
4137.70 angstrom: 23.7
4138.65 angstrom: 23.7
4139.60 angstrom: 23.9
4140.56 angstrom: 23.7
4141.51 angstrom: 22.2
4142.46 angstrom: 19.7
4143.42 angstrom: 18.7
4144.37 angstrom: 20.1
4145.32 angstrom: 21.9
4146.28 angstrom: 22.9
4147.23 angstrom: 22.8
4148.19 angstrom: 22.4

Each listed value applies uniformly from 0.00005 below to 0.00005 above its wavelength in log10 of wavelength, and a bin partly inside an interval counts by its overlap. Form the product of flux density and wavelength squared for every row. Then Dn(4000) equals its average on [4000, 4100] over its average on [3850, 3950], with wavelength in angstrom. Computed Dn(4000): 2.0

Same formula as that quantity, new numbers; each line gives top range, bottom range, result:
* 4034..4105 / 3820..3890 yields 2.22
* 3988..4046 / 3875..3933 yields 1.77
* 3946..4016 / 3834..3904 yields 1.44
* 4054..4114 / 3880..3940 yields 2.04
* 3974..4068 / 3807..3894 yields 1.97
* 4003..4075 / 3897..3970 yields 1.91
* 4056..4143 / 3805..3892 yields 2.24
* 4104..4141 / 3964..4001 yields 1.64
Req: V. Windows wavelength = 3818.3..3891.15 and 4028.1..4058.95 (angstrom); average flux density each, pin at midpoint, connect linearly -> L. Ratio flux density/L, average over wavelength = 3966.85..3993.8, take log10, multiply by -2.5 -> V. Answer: 0.19 mag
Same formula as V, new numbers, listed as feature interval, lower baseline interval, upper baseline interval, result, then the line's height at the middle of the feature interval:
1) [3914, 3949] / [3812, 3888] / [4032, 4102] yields 0.407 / 14.7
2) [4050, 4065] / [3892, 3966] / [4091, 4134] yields -0.113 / 19.1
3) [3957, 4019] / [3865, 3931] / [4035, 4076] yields 0.075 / 17.2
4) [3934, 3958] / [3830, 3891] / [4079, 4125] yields 0.258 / 15.1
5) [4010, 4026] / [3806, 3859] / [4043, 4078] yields -0.125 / 18.7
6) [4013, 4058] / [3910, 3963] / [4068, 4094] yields -0.112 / 18.9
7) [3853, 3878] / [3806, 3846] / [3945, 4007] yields 0.043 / 11.8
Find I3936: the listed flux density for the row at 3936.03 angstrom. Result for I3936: 4.34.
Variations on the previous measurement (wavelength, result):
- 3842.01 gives 12.8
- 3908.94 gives 15.5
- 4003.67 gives 22.4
